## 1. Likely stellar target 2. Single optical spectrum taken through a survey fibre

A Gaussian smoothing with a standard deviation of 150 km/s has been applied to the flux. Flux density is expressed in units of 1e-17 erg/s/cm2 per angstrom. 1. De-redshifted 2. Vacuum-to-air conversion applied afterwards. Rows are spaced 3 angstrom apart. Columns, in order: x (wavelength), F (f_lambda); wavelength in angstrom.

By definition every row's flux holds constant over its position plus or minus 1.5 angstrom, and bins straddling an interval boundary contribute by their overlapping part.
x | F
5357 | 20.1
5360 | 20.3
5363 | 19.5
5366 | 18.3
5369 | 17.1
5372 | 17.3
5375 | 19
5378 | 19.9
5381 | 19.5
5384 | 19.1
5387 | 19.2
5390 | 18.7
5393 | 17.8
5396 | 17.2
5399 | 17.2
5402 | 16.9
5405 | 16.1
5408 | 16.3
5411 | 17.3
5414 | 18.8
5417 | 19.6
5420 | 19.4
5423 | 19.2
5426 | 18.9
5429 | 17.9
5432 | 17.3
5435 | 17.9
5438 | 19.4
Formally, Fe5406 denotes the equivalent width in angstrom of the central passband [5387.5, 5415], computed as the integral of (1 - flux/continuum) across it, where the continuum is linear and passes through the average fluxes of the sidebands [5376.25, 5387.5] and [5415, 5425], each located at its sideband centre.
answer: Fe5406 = 2.8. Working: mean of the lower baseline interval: 19.4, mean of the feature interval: 17.4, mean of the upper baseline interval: 19.3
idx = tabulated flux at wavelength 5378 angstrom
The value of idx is 19.9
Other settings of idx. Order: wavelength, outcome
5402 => 16.9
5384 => 19.1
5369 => 17.1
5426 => 18.9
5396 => 17.2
